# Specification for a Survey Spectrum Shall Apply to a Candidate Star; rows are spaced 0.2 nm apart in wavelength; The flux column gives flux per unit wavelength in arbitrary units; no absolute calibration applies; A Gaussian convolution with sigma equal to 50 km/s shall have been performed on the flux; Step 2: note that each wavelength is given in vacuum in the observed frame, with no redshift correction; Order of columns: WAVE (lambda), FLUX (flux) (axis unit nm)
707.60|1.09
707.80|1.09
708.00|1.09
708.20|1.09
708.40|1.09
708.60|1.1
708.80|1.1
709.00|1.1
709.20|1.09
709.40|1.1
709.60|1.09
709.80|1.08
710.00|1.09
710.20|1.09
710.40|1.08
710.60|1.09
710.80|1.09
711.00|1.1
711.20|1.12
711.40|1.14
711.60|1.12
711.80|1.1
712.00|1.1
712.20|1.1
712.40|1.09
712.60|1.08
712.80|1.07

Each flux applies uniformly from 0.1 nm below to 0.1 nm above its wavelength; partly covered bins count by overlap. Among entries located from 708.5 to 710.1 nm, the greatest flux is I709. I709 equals 1.1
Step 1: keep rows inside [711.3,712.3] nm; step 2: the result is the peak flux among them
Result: 1.14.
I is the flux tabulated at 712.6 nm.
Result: 1.08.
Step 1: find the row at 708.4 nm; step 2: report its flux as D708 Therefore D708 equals 1.09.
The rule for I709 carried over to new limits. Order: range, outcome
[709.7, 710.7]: 1.09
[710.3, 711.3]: 1.12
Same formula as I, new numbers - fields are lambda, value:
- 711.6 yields 1.12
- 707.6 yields 1.09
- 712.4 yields 1.09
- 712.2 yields 1.1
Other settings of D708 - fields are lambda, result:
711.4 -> 1.14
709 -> 1.1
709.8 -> 1.08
